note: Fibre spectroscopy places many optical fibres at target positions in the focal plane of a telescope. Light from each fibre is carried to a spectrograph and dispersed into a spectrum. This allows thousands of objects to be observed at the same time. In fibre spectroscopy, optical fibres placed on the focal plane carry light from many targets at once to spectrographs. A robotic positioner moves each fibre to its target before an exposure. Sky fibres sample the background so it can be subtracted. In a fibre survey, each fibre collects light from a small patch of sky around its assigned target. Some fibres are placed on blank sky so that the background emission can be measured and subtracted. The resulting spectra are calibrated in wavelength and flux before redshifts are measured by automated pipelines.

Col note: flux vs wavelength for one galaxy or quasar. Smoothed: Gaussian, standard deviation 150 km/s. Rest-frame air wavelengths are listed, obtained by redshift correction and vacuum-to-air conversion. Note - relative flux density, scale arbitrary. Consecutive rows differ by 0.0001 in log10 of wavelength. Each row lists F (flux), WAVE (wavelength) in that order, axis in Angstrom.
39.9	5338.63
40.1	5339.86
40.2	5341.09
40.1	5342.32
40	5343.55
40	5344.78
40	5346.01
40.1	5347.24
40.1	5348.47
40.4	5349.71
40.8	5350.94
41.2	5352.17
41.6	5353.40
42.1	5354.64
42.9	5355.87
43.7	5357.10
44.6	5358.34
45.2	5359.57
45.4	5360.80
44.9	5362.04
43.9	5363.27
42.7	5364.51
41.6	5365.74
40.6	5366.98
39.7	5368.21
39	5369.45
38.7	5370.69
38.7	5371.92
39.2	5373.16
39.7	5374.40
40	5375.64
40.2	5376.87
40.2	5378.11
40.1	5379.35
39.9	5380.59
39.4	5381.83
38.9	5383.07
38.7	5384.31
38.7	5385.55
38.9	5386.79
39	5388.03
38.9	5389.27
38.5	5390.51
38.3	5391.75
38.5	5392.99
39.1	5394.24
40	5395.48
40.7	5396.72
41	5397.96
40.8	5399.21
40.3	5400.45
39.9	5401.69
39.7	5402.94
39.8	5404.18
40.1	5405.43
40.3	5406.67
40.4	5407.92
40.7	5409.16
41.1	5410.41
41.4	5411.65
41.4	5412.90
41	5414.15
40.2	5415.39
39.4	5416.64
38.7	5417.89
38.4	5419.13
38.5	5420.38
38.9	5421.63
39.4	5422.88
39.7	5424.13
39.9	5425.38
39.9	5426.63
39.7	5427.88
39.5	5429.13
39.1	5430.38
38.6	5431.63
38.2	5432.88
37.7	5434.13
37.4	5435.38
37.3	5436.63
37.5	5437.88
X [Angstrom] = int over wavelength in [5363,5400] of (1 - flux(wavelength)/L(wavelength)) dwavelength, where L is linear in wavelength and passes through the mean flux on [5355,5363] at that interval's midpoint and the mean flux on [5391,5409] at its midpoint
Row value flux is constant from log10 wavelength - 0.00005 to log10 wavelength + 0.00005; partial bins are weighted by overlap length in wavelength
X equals 1.92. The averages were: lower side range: 44.4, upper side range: 39.9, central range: 39.7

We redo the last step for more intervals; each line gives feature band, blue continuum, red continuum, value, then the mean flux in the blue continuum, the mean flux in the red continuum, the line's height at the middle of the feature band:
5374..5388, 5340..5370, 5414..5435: 0.4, 41.7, 39.2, 40.7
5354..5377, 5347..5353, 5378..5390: -1.0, 40.6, 39.2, 40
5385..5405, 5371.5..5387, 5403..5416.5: 0.3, 39.4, 40.6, 40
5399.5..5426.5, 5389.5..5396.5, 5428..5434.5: -0.8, 39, 38.8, 38.9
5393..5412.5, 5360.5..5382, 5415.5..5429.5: -0.2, 40.7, 39.3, 39.8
